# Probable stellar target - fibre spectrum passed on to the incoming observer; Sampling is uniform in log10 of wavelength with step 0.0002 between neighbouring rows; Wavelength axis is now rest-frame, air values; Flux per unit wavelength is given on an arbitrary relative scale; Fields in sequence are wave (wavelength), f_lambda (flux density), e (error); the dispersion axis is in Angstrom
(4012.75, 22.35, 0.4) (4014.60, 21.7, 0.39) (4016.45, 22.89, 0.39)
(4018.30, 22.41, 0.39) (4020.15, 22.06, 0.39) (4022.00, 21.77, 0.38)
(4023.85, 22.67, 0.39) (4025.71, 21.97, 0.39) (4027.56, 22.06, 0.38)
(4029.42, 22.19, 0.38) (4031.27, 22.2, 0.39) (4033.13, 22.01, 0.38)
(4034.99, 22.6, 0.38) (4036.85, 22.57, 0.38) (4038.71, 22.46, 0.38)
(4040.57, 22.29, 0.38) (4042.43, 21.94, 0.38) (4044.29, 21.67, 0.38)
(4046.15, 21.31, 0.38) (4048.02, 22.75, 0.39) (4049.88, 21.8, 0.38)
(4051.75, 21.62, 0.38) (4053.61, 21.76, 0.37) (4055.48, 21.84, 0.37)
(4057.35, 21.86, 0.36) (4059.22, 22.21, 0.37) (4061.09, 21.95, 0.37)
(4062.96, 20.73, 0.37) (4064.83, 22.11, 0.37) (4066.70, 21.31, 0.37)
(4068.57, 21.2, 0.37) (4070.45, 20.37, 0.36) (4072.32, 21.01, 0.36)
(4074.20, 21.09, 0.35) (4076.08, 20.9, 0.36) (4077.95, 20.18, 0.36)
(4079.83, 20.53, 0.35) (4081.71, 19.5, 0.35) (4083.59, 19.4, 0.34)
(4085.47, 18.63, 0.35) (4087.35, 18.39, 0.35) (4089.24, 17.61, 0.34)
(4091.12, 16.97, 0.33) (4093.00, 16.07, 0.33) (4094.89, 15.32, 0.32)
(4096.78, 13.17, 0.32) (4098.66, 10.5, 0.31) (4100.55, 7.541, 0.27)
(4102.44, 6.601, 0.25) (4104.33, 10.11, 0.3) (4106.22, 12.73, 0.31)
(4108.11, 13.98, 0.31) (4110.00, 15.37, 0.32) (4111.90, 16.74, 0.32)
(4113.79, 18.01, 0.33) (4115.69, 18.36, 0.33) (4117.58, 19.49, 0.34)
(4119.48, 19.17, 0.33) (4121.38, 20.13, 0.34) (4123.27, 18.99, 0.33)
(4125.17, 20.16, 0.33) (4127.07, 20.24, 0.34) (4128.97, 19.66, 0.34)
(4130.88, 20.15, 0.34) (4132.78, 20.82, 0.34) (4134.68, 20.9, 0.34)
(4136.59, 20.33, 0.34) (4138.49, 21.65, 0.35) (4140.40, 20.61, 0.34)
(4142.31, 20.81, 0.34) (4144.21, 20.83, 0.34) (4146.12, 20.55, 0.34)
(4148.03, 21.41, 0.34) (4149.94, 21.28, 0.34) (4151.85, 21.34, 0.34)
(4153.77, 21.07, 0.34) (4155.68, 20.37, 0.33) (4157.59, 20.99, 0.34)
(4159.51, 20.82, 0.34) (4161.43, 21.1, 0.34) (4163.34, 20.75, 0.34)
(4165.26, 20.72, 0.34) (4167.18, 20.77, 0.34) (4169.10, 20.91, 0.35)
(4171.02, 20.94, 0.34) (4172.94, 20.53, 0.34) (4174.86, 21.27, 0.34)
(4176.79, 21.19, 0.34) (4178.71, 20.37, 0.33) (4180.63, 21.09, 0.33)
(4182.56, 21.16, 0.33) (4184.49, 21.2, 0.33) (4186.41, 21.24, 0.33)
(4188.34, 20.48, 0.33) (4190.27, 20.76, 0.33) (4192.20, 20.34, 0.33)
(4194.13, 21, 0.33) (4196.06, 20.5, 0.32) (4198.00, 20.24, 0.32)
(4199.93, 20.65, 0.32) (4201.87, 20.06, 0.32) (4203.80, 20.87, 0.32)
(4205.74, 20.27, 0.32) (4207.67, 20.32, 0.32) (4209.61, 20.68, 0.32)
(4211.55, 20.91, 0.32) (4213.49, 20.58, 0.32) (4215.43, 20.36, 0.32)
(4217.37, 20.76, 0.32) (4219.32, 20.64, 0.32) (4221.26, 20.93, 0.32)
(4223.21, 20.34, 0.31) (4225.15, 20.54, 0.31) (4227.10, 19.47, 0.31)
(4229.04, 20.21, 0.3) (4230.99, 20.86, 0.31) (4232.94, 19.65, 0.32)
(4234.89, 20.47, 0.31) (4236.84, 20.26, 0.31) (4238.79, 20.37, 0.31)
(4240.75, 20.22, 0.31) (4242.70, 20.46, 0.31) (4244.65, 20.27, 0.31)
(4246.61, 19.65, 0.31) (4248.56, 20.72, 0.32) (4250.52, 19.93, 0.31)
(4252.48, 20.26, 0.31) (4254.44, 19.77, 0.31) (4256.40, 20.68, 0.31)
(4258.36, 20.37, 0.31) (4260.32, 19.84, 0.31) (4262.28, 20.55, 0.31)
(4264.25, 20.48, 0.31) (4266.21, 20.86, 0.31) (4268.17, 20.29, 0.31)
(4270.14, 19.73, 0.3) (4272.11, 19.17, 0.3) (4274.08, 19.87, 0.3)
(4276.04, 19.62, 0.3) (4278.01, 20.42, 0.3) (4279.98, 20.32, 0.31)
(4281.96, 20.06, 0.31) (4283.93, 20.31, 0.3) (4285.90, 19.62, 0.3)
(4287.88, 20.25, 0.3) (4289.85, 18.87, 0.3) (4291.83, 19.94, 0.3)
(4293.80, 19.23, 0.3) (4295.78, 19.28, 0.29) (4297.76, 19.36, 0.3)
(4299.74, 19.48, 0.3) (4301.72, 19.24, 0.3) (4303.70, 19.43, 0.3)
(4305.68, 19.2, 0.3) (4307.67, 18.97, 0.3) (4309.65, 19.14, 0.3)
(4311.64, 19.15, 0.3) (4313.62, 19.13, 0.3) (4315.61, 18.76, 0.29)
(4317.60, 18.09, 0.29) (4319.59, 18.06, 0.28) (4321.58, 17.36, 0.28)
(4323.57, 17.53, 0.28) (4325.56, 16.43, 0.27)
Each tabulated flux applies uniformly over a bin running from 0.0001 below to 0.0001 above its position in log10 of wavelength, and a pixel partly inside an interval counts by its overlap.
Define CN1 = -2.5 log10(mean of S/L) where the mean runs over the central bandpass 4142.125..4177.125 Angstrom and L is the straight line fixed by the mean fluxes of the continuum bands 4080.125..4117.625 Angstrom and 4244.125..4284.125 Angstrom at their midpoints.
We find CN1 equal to -0.22 mag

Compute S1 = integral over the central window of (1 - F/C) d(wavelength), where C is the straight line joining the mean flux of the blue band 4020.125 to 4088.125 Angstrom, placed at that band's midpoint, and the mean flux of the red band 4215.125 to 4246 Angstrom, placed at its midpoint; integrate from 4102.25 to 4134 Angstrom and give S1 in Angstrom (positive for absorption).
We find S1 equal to 5.5 Angstrom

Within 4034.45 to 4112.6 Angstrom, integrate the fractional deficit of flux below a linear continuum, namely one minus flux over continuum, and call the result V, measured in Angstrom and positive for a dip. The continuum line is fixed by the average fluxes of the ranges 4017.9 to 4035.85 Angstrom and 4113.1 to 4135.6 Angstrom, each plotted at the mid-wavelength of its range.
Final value 8.67 Angstrom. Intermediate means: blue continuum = 22.2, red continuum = 19.7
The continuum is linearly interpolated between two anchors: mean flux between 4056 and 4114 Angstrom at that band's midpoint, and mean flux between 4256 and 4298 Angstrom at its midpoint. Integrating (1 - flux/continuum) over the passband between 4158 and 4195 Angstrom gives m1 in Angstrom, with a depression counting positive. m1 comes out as -4.37 Angstrom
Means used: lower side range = 17.5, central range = 20.9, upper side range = 20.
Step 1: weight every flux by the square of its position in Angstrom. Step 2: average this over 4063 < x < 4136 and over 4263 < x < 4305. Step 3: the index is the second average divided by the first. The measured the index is 1.22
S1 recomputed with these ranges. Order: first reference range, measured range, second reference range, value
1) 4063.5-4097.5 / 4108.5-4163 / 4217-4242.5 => -1.1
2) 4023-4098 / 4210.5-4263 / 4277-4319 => -1.6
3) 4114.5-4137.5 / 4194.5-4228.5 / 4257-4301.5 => -1.0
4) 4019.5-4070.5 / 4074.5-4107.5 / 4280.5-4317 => 9.0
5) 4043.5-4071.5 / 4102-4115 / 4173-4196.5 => 4.6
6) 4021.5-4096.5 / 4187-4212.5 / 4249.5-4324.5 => -0.7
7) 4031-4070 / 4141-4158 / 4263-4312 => 0.0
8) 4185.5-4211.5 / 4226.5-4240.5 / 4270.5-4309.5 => 0.0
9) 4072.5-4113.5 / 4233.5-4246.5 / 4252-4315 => -1.0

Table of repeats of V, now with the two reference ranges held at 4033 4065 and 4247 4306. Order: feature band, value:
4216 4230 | -0.01 Angstrom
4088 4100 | 3.78 Angstrom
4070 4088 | 1.40 Angstrom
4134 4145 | 0.15 Angstrom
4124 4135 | 0.51 Angstrom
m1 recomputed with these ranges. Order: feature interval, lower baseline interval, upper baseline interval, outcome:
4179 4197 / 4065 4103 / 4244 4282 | -1.71 Angstrom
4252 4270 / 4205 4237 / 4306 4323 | -0.63 Angstrom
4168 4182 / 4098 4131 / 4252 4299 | -2.77 Angstrom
